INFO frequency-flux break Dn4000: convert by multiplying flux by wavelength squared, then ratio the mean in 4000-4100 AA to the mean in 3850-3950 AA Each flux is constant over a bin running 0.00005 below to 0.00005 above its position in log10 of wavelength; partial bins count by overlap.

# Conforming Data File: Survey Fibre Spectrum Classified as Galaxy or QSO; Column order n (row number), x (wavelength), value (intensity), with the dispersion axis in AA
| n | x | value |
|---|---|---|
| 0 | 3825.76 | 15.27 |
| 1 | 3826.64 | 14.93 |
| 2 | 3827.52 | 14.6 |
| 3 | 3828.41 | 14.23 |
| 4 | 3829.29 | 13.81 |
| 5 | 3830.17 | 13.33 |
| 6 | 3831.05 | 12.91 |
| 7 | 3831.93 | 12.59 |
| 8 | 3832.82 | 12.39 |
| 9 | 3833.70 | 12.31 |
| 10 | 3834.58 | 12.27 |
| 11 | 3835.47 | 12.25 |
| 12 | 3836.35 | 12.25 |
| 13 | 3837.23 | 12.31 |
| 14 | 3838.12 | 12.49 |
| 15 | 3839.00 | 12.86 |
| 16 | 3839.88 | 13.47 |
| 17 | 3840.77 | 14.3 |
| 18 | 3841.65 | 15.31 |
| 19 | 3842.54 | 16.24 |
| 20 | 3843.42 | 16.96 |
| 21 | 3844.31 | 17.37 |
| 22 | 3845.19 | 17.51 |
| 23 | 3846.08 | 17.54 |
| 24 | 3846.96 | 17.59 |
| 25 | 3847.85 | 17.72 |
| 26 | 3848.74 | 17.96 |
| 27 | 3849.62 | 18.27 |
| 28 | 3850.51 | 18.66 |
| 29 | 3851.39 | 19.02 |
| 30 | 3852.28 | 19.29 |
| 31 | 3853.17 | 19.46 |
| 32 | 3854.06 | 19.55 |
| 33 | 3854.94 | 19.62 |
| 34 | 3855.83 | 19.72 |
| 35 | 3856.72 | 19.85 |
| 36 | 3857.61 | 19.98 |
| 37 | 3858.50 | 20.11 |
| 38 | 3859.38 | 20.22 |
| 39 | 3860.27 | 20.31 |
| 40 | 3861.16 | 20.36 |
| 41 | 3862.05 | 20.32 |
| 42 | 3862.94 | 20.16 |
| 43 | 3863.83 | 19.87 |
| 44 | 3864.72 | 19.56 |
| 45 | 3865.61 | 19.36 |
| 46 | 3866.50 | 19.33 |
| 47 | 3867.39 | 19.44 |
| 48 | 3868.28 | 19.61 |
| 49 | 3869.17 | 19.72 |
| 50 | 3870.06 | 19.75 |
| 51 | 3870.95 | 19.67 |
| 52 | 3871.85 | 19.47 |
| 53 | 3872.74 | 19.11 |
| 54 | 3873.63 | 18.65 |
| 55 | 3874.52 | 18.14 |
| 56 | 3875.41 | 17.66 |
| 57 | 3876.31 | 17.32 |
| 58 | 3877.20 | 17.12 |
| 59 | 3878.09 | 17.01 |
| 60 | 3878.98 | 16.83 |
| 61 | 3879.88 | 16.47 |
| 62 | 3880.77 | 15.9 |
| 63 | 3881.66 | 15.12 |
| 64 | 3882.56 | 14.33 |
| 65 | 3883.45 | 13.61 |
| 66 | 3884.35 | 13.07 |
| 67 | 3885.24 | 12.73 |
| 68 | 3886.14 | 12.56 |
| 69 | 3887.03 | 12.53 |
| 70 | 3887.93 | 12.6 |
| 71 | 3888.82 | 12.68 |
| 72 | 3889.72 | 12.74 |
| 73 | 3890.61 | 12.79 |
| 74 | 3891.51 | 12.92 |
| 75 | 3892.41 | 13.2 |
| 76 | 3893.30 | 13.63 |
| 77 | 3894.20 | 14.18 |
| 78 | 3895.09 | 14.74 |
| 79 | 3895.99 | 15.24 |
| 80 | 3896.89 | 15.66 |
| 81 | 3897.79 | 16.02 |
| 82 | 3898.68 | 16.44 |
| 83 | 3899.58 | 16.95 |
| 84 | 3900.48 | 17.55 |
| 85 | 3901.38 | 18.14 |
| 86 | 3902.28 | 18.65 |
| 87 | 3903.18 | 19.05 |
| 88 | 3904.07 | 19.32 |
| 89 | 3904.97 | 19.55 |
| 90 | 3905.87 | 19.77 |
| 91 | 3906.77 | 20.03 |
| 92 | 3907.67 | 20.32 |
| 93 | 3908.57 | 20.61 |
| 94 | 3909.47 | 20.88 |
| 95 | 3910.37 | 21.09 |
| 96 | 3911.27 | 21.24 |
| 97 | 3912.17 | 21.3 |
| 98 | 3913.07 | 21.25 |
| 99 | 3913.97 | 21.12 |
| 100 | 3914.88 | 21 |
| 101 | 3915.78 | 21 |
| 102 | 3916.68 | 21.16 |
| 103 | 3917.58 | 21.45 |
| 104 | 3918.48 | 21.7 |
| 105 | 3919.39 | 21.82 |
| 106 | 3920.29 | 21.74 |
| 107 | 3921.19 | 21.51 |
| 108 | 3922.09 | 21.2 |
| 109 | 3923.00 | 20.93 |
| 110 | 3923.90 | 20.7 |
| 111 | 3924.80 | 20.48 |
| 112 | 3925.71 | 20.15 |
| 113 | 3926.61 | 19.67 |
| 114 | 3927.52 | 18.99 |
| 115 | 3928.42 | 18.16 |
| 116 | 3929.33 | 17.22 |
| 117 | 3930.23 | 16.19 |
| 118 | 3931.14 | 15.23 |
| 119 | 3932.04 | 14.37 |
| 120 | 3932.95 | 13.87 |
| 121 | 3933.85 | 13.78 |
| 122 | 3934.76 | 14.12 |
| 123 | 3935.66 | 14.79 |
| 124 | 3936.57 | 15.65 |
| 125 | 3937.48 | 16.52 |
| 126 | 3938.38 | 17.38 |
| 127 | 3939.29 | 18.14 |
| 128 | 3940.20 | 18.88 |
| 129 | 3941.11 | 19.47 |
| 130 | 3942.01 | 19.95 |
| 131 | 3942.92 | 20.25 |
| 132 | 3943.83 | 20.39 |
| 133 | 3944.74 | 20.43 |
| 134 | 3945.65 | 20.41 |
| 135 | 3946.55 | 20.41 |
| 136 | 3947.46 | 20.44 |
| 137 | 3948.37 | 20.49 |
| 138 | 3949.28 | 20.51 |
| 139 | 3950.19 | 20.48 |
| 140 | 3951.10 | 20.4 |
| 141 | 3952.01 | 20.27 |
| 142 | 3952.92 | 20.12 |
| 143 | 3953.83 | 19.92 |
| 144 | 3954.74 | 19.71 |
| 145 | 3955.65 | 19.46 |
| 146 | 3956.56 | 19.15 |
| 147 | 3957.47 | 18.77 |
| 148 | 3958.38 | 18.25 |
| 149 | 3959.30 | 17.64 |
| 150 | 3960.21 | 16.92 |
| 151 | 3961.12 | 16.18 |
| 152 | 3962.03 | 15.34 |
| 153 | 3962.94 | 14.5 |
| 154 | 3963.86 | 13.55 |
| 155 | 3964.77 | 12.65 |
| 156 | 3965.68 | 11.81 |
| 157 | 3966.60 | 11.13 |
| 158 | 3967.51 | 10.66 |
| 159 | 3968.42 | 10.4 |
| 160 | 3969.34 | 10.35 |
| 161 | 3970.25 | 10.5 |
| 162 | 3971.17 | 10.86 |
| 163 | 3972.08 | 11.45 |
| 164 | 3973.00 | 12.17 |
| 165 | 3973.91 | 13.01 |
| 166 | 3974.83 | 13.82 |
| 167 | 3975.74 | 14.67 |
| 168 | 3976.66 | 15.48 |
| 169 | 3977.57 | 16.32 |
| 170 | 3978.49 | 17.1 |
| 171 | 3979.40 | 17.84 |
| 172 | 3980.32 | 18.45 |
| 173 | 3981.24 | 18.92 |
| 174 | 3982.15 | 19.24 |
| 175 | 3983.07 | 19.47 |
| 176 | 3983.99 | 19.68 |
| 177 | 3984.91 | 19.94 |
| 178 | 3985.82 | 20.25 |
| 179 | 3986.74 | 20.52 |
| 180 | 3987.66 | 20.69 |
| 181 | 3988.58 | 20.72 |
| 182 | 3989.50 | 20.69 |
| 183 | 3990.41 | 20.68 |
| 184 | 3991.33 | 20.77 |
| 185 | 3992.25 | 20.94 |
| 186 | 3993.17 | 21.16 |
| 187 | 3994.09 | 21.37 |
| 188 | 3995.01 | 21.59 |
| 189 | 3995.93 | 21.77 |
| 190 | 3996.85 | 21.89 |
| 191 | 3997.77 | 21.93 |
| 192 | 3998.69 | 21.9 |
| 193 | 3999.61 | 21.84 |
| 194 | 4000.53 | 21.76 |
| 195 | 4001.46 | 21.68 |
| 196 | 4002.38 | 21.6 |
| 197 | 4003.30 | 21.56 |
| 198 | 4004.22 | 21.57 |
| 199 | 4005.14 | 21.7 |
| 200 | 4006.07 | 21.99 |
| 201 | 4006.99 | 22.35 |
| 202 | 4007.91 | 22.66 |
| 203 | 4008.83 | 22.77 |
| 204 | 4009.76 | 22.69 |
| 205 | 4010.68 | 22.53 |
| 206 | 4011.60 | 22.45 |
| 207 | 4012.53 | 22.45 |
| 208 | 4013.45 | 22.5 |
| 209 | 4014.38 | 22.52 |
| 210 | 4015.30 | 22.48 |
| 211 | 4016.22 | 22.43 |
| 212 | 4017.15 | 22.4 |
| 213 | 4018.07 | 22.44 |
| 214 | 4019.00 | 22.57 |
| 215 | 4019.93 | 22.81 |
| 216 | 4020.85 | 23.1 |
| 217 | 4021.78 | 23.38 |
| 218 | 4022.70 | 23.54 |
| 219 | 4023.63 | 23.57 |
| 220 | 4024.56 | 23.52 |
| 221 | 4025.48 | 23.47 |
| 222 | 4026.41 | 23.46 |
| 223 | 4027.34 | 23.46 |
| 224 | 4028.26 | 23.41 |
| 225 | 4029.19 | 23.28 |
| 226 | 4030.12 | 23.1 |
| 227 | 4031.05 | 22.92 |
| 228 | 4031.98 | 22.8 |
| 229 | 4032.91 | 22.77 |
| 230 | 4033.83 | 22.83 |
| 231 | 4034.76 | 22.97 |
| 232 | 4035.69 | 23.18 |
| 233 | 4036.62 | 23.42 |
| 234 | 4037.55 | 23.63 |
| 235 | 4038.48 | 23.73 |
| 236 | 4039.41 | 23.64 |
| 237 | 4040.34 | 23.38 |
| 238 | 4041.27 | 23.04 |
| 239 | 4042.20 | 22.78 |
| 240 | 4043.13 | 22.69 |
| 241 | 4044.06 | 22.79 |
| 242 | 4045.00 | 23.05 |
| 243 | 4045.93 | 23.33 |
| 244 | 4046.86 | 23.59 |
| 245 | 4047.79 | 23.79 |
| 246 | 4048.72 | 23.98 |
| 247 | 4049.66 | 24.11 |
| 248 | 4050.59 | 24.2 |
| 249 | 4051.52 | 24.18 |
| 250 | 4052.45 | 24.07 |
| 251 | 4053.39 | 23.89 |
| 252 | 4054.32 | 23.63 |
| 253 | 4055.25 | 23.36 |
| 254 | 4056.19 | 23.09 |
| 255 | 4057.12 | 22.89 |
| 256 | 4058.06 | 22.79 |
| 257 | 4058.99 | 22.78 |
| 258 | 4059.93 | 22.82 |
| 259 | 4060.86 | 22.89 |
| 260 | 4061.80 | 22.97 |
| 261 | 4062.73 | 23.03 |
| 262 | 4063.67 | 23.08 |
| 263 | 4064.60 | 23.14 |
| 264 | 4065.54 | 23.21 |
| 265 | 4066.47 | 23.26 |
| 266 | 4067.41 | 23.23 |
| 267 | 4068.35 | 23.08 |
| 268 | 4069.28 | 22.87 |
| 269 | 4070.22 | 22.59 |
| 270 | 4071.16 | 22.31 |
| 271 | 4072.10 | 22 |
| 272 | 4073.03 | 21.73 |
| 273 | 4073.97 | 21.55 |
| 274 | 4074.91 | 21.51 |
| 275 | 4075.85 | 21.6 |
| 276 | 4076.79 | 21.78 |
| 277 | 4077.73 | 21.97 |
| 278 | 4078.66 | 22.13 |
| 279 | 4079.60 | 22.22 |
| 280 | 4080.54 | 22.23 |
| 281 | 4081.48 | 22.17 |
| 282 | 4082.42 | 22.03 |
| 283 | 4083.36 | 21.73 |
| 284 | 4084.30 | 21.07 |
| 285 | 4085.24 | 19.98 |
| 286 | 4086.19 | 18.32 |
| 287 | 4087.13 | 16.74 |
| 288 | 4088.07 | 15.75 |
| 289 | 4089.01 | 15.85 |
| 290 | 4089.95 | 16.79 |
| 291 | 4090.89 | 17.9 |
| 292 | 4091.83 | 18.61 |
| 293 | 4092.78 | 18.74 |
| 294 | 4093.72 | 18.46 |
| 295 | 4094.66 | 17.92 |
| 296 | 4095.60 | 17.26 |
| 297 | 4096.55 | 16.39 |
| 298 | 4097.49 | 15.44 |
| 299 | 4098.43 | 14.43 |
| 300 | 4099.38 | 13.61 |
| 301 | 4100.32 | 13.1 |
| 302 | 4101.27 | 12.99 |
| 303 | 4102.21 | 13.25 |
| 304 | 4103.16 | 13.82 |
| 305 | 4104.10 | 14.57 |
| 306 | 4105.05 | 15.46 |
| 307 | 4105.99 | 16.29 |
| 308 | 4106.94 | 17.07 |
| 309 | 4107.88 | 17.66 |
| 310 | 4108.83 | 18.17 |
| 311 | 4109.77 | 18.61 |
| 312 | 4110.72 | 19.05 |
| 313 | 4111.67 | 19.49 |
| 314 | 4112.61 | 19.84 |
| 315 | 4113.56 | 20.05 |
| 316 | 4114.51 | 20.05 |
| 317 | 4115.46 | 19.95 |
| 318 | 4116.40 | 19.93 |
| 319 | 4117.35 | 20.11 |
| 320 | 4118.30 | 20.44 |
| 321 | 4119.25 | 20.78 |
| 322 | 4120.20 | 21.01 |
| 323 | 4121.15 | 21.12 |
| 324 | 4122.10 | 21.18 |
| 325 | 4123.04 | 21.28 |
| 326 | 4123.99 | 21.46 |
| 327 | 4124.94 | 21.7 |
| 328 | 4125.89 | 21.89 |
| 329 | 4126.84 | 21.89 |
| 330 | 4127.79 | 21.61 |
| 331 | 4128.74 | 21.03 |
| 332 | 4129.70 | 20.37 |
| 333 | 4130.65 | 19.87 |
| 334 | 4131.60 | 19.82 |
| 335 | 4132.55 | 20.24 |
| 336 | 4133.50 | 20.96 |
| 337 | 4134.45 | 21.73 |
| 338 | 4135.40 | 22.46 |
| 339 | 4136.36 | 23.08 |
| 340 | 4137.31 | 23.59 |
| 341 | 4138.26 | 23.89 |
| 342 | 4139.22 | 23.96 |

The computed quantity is 1.3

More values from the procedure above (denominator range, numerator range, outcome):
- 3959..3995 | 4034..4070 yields 1.47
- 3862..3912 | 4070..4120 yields 1.21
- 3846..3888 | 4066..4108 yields 1.17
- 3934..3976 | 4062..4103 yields 1.27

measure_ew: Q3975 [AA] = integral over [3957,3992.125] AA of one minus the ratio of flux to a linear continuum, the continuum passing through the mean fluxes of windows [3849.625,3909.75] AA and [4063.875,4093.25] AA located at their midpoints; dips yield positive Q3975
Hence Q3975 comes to 5.5 AA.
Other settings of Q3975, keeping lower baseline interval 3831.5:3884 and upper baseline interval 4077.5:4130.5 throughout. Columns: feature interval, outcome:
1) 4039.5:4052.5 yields -3.55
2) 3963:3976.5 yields 4.43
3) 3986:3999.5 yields -2.28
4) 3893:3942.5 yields -2.49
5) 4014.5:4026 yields -2.94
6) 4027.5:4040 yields -3.29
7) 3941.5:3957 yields -2.00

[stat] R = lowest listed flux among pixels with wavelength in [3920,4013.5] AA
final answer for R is 10.35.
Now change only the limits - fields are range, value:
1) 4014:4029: 22.4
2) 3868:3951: 12.53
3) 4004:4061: 21.57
